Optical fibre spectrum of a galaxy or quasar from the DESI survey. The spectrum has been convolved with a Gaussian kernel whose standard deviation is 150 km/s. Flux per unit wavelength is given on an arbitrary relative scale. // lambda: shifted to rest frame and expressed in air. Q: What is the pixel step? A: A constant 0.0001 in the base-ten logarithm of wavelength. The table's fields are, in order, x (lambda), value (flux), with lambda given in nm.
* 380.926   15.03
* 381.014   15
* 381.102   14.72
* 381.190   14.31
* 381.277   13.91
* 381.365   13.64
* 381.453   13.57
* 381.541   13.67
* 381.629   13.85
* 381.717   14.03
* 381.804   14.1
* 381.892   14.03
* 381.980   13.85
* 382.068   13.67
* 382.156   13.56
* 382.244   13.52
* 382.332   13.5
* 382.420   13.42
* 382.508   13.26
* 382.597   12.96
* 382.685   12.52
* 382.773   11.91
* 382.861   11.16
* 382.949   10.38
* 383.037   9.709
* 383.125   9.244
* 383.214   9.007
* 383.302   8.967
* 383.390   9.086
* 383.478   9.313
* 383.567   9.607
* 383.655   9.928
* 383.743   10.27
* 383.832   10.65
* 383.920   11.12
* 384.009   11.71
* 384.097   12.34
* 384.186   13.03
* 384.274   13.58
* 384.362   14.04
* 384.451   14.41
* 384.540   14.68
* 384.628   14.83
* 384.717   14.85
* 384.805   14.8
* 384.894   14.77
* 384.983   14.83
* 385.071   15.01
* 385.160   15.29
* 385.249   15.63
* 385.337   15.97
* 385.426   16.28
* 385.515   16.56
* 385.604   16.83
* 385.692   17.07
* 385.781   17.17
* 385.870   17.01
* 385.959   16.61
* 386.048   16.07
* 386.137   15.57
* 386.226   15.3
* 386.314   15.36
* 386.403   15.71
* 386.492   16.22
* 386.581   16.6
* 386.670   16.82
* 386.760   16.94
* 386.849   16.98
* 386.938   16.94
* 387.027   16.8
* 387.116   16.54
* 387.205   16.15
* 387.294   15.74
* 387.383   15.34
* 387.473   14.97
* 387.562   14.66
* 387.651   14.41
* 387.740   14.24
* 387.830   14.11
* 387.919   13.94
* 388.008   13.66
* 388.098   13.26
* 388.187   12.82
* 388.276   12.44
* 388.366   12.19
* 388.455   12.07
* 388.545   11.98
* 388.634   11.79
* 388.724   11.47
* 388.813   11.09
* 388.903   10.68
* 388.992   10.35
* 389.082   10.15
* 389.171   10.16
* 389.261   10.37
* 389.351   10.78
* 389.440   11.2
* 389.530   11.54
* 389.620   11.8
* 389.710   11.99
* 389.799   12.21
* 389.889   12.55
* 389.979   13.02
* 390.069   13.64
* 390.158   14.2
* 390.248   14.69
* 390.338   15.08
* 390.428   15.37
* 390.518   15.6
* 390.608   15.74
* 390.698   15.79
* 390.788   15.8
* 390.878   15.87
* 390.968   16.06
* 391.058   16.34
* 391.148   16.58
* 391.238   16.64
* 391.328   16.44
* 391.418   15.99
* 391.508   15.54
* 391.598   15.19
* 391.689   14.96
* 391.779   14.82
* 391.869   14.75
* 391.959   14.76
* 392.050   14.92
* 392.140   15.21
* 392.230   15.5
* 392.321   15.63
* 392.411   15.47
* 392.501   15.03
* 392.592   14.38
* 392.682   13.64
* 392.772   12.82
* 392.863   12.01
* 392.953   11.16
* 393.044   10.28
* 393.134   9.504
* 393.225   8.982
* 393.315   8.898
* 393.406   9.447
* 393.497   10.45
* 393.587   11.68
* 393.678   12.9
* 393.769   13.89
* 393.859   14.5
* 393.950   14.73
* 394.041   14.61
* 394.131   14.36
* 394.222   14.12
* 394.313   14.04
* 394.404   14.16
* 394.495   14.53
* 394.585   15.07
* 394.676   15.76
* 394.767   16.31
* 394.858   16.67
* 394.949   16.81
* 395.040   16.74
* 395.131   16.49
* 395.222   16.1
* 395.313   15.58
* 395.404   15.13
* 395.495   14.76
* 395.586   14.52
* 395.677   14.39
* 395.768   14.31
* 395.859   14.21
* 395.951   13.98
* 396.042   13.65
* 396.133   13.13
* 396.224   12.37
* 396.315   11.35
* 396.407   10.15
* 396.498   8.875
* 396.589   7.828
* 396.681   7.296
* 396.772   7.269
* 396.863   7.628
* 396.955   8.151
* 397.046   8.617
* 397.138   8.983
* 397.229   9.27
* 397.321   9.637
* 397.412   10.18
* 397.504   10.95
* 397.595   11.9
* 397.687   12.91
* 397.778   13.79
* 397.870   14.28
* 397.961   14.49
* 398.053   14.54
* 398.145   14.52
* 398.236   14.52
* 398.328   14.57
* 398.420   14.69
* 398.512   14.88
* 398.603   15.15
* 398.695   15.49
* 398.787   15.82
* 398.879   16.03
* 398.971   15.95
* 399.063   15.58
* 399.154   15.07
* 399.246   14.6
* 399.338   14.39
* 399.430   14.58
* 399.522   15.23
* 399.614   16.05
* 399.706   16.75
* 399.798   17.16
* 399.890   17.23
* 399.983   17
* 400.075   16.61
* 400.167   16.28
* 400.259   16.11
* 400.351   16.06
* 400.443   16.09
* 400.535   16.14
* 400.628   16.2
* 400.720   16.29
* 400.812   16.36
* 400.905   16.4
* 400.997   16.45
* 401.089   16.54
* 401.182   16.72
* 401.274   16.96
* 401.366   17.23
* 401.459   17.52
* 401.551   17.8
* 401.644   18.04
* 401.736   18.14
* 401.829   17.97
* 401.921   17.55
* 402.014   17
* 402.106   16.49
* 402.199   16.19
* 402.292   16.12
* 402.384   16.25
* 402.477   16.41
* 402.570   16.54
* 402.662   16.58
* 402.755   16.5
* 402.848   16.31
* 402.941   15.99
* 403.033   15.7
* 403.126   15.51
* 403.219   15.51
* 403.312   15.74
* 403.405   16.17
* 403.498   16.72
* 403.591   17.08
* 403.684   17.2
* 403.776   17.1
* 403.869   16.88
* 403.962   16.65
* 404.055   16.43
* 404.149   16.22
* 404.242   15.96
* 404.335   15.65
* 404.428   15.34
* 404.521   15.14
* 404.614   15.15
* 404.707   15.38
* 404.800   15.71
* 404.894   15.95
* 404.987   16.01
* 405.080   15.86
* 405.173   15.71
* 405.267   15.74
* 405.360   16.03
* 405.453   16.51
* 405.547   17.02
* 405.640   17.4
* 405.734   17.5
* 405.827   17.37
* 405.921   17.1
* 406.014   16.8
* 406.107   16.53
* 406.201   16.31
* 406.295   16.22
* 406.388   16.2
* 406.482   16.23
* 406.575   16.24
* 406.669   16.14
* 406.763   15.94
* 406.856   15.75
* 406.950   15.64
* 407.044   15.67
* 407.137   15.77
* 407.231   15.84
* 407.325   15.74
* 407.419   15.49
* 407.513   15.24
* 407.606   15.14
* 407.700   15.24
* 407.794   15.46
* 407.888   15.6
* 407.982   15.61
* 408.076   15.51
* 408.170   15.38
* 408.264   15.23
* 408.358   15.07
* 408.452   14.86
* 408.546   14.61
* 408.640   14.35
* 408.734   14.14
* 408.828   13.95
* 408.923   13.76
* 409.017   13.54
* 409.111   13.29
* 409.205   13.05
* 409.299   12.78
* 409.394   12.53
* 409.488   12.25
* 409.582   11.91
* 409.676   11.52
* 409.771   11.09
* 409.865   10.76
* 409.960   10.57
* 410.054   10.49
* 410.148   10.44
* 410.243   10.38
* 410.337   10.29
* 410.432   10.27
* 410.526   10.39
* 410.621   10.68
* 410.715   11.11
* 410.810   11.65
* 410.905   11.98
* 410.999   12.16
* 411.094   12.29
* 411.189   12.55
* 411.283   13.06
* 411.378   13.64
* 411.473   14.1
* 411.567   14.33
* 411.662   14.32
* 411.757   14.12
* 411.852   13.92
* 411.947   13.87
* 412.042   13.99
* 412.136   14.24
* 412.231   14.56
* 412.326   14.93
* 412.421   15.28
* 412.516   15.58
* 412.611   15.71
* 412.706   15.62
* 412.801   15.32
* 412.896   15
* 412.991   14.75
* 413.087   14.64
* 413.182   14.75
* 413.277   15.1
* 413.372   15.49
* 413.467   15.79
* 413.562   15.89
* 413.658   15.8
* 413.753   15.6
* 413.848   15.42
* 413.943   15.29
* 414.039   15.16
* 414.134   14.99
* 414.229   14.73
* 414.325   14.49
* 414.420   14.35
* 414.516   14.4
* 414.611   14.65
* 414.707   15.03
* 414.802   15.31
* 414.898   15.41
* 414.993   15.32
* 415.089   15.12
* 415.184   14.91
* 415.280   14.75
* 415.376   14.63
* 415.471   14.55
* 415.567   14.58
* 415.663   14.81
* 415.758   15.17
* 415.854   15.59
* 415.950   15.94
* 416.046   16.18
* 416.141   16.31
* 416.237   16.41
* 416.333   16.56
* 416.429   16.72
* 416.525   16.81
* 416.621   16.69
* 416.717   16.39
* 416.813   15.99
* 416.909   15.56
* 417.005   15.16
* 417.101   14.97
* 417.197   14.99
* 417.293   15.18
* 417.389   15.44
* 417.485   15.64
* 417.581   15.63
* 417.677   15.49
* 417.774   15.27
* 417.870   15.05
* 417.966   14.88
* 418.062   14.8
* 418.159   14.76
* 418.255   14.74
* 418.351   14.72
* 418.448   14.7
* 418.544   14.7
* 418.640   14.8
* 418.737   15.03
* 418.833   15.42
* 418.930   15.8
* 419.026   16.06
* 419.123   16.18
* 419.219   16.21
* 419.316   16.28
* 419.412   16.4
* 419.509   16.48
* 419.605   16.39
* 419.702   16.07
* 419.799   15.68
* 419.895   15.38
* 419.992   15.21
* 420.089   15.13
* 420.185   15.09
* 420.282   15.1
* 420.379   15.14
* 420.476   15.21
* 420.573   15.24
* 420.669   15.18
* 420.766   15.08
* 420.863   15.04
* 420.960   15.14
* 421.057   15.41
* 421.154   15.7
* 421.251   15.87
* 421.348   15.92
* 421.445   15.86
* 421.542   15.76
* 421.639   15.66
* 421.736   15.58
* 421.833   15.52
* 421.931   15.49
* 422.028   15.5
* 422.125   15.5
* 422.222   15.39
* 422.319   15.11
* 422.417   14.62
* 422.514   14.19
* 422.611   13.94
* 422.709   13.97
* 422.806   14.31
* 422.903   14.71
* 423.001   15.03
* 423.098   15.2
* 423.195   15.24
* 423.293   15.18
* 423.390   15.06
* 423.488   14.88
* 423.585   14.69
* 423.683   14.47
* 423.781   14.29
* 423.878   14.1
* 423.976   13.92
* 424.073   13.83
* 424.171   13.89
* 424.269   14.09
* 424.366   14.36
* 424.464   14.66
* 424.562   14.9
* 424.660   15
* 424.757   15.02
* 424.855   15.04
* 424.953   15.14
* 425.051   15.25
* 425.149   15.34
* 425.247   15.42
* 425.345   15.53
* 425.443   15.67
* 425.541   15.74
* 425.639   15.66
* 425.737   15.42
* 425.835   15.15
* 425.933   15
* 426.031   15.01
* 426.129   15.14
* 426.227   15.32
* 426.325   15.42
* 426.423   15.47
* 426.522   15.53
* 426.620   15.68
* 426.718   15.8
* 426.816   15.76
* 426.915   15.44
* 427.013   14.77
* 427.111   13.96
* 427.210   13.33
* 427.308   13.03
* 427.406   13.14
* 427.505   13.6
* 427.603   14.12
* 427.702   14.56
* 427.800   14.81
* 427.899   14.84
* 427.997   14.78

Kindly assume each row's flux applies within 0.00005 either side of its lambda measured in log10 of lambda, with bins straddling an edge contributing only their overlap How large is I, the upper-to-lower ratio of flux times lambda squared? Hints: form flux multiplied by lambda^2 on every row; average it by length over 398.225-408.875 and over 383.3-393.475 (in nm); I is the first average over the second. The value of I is 1.25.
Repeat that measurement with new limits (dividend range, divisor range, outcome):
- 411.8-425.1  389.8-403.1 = 1.17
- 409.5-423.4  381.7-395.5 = 1.22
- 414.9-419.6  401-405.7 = 1.01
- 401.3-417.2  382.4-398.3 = 1.23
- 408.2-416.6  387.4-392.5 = 1.14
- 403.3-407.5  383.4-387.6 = 1.21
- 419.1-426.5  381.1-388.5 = 1.32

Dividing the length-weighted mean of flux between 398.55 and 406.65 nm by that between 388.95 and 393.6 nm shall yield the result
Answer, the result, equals 1.21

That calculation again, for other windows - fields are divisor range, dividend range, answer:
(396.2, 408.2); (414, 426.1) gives 1.00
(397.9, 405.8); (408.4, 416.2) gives 0.86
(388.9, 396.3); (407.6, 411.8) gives 0.93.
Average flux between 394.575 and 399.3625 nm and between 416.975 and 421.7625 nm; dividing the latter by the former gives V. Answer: 1.2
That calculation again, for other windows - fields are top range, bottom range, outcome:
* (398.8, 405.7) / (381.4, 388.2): 1.17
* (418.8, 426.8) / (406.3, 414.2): 1.08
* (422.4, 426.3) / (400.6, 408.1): 0.91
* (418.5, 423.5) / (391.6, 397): 1.16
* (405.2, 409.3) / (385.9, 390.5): 1.12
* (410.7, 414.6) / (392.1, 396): 1.04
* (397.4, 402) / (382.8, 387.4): 1.11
